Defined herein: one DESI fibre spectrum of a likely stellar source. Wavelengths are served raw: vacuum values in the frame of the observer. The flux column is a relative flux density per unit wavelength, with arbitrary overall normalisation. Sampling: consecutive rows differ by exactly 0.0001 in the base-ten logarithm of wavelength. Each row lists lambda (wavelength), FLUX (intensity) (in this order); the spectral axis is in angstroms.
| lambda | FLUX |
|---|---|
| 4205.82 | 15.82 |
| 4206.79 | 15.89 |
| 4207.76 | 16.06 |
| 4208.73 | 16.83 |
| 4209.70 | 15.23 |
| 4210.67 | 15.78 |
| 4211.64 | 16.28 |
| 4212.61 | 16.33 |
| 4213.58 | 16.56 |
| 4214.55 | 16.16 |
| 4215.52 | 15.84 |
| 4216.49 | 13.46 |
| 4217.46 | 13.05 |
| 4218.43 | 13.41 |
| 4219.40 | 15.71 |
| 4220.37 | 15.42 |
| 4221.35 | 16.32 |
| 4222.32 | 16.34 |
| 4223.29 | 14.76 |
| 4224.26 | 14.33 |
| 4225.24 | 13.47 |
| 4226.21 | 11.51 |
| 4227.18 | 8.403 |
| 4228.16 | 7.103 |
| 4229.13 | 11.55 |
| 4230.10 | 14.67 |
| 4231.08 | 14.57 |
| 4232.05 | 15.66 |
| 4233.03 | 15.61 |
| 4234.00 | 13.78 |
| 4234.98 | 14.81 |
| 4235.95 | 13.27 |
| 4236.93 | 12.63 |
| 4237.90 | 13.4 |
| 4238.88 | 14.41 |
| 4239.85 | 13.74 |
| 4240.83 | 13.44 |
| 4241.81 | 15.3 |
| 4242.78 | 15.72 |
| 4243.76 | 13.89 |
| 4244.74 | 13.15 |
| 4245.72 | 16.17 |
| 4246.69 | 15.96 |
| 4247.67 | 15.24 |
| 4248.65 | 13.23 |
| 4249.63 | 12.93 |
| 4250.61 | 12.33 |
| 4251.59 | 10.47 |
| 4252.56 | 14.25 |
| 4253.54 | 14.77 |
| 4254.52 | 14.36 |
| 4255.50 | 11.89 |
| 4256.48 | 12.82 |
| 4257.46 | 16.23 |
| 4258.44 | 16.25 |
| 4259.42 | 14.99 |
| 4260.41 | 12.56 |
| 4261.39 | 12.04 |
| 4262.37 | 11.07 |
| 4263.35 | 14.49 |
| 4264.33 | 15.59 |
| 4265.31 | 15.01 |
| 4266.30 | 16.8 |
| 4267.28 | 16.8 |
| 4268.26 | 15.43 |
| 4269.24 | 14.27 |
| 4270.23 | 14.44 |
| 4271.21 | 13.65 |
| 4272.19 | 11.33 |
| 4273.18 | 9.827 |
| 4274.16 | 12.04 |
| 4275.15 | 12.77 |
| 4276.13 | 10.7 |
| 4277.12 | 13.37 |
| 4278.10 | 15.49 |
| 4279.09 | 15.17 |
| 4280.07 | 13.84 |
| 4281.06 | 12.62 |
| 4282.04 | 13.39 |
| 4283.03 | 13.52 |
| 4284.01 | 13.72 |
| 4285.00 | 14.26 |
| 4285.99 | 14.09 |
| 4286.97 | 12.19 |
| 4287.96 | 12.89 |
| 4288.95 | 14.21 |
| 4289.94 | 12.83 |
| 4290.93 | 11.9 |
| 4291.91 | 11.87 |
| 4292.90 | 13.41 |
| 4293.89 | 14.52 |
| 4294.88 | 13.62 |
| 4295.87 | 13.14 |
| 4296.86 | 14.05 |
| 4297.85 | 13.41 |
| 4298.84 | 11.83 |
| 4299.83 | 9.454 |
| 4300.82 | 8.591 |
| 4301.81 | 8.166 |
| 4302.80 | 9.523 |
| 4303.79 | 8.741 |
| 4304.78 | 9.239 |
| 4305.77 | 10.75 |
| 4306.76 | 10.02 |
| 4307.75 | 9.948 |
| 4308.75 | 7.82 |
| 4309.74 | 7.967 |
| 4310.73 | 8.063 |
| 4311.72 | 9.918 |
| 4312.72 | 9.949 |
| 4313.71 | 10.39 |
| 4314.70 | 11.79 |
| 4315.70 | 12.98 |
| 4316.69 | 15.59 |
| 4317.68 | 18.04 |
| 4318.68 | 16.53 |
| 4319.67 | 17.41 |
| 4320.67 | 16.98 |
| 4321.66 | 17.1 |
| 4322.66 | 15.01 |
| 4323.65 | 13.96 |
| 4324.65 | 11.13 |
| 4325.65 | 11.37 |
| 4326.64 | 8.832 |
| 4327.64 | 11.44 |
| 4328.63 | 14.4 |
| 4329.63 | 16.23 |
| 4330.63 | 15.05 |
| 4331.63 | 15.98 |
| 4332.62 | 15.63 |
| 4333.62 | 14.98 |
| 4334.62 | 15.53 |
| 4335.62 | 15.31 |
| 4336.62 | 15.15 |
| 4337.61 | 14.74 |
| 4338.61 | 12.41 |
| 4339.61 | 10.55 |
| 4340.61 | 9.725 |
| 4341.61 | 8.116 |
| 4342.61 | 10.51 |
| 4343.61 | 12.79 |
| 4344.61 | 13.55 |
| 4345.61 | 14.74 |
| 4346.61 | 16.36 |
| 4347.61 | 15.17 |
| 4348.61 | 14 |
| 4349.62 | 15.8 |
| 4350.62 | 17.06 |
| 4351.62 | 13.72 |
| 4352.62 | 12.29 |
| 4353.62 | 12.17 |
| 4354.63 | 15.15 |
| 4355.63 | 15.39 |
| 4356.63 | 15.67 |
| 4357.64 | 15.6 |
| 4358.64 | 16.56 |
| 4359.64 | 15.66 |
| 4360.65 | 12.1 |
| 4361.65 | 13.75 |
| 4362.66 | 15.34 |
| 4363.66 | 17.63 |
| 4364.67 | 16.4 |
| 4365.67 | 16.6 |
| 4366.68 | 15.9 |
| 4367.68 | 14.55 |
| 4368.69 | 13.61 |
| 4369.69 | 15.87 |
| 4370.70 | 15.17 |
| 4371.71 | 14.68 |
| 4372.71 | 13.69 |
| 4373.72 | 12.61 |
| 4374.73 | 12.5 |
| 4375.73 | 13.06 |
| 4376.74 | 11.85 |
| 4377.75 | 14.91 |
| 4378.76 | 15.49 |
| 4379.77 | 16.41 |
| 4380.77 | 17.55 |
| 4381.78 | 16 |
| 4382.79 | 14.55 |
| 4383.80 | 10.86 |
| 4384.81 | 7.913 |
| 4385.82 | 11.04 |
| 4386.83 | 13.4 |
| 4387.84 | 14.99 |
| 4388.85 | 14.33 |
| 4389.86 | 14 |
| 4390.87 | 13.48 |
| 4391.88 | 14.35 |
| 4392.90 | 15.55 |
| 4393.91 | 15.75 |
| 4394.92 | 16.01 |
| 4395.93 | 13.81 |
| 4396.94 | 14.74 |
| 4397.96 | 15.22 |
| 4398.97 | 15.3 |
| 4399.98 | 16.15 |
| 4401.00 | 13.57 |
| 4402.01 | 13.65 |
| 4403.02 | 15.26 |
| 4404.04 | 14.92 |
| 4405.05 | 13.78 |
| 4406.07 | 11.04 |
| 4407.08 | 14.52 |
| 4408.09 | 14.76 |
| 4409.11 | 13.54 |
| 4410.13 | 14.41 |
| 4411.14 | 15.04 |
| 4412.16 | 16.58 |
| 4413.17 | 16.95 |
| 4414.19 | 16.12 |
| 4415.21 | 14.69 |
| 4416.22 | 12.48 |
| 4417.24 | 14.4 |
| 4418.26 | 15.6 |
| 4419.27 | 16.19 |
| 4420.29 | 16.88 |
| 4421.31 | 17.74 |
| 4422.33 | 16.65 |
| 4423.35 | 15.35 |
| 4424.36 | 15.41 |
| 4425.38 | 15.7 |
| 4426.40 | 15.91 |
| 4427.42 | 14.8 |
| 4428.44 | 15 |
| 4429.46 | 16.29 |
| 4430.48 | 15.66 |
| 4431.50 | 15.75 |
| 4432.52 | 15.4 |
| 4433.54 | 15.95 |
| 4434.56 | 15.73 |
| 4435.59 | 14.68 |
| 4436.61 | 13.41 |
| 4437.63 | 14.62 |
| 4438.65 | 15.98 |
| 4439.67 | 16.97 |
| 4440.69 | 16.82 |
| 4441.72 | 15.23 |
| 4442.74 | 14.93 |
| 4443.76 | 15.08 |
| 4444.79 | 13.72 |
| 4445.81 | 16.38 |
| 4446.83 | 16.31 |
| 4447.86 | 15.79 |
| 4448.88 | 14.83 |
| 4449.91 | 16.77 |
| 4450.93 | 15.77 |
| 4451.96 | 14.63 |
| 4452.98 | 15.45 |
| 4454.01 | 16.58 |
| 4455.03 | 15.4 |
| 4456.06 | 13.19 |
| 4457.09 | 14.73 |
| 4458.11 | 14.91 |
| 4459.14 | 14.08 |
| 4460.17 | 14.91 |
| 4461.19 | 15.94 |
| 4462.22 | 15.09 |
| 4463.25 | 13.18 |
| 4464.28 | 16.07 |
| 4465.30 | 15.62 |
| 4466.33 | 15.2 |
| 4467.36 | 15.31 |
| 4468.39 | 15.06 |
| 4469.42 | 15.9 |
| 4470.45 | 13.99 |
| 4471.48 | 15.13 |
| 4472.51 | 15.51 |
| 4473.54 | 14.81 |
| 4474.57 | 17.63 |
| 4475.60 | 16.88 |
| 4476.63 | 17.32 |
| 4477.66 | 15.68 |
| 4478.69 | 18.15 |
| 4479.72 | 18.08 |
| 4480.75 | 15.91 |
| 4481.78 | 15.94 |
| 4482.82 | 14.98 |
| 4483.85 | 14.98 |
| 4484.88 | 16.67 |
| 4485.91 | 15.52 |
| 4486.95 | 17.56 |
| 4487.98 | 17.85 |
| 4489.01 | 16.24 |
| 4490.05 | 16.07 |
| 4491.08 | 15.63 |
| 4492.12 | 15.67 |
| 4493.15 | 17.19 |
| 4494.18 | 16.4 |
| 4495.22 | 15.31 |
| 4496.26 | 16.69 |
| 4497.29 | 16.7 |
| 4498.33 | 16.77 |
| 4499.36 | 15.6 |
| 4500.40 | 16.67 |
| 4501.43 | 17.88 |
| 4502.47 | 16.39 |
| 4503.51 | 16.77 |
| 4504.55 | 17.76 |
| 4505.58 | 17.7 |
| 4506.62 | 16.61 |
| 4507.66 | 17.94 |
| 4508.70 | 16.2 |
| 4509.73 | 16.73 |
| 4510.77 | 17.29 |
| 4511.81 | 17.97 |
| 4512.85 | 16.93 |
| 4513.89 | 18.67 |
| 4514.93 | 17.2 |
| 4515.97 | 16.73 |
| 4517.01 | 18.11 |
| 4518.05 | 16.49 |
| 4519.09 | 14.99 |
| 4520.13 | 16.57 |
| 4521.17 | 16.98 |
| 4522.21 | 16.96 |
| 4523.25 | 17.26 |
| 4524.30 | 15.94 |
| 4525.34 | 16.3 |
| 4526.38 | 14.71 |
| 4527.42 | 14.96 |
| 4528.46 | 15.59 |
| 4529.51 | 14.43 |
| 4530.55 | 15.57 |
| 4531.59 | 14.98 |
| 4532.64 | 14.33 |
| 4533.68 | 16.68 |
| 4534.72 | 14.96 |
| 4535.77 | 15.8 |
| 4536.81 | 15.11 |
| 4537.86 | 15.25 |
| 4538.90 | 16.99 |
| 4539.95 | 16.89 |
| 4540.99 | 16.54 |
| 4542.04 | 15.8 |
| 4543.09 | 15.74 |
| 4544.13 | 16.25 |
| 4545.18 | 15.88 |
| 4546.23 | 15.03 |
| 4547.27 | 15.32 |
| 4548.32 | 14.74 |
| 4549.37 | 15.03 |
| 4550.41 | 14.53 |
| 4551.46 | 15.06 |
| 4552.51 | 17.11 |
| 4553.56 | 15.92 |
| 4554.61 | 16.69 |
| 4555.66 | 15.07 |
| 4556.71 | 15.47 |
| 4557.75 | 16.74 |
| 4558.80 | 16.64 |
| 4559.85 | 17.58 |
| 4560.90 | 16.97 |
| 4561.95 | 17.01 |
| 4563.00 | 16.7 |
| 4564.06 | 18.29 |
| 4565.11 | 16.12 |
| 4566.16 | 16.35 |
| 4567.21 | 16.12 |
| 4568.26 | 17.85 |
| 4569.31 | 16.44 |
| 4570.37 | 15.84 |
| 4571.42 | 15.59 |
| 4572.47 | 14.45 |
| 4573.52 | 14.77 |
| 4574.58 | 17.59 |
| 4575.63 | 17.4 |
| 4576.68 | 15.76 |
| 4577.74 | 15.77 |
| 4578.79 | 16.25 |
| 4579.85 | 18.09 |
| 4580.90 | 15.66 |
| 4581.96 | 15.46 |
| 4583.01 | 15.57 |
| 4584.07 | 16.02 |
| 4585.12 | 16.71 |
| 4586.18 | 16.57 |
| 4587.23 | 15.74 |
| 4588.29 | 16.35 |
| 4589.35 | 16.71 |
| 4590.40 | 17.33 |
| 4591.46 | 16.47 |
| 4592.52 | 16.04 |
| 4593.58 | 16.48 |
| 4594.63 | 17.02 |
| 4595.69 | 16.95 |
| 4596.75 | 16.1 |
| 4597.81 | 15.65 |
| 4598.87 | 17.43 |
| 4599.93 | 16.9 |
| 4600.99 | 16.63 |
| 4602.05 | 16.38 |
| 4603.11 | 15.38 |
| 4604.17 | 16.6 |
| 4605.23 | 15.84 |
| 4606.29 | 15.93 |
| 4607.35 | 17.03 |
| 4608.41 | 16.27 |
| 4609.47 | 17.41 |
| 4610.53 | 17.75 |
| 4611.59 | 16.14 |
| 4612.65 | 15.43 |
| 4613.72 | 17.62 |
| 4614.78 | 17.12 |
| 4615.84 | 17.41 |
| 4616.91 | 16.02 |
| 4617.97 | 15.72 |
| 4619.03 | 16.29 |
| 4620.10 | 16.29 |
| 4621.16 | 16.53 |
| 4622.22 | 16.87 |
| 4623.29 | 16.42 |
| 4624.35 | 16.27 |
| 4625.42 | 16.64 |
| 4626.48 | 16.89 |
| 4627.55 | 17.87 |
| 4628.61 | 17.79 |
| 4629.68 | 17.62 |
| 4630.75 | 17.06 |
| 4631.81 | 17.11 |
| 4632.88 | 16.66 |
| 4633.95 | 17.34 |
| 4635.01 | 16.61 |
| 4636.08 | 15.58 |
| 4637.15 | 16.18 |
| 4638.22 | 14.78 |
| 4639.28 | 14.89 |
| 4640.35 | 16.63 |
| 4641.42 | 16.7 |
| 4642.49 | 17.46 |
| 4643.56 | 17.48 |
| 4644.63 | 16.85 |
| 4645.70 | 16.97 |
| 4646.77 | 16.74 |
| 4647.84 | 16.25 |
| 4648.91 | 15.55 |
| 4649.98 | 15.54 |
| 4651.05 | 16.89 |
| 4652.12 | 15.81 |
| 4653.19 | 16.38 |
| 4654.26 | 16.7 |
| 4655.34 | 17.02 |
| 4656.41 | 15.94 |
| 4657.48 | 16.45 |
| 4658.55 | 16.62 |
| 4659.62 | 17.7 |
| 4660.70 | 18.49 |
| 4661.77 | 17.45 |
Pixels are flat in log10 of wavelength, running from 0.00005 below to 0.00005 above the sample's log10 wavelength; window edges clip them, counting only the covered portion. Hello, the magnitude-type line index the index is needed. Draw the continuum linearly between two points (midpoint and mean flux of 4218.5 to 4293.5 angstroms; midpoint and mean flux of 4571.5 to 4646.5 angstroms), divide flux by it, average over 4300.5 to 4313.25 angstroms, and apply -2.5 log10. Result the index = 0.472 mag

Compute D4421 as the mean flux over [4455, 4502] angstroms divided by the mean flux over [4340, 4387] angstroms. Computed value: 1.12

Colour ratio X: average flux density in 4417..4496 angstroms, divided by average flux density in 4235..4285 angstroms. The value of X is 1.1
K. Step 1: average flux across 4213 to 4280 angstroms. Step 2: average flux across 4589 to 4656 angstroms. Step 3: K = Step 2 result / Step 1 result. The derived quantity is 1.2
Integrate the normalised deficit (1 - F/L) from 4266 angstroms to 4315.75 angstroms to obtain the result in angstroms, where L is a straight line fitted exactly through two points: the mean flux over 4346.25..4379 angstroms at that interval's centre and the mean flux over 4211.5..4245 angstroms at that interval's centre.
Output 7.7 angstroms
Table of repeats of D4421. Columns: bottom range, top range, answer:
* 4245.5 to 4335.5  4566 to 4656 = 1.26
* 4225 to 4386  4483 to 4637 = 1.22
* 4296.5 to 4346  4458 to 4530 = 1.31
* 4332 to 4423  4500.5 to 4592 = 1.13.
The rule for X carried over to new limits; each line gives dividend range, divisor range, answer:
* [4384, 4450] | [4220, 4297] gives 1.09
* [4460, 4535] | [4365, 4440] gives 1.10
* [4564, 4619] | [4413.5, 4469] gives 1.07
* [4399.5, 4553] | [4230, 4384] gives 1.16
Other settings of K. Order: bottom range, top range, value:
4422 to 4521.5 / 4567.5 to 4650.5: 1.03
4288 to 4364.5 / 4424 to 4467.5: 1.17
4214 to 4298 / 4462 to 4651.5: 1.19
